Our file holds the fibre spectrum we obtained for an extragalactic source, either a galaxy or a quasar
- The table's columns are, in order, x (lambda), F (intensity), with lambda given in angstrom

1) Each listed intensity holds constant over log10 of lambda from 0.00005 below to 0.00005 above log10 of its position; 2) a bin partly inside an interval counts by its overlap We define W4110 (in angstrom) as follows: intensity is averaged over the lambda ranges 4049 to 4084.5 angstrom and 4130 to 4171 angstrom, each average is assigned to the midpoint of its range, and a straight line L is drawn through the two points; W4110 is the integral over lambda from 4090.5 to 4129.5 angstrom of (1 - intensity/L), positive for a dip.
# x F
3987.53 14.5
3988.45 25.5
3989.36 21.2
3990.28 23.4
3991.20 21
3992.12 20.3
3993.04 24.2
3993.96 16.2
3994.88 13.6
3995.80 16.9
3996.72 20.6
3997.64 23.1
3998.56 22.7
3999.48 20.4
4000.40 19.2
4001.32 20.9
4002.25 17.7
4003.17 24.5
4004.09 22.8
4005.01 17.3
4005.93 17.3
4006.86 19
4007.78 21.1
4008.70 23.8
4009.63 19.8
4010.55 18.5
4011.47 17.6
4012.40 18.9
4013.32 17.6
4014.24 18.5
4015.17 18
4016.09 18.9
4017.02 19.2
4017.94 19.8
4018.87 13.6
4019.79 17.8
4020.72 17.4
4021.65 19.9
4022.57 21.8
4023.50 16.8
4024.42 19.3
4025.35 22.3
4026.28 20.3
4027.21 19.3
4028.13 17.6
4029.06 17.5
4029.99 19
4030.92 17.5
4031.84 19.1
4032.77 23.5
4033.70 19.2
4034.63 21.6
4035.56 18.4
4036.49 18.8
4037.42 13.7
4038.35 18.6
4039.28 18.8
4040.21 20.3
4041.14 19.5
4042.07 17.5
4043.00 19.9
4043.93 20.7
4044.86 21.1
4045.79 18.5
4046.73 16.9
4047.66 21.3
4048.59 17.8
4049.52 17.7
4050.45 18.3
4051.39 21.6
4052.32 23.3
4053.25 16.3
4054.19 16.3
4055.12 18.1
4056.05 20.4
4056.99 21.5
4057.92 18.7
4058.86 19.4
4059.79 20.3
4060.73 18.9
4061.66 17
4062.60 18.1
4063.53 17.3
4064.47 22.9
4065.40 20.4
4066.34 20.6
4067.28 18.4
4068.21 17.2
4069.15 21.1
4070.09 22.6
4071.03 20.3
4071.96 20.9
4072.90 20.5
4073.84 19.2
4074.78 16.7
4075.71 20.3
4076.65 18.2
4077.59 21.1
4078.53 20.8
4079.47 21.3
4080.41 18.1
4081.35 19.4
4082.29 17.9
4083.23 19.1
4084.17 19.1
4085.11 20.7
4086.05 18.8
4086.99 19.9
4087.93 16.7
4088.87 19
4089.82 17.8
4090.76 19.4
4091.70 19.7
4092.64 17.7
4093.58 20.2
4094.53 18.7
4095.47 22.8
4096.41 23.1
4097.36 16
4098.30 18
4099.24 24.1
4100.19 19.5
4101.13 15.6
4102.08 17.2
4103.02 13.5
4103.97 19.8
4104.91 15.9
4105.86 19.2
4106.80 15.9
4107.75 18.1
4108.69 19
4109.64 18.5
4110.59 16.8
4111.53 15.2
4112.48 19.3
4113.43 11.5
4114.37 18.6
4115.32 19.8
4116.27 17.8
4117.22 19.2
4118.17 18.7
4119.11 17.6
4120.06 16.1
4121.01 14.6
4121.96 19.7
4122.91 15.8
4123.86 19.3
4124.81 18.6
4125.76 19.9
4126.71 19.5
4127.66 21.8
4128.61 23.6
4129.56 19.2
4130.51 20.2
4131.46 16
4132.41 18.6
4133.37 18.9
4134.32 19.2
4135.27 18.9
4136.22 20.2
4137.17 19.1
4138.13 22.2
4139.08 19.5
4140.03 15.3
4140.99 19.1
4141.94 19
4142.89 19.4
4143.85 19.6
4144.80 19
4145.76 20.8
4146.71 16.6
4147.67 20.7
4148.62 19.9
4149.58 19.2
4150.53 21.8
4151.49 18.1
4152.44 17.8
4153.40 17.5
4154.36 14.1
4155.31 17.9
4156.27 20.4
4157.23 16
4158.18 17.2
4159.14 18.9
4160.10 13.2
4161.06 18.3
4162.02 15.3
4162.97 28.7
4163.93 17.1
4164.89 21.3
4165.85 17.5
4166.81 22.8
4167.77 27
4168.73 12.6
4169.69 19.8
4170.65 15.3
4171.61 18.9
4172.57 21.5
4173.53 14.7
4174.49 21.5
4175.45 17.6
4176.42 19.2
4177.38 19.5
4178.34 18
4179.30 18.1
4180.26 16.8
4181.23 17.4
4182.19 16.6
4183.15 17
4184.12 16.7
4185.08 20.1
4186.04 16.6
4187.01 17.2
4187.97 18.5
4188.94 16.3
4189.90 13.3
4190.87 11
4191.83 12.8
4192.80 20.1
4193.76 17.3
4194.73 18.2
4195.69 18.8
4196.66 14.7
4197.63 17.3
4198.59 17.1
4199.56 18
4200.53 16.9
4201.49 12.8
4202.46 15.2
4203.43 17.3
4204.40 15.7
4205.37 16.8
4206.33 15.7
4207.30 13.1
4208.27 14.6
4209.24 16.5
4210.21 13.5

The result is 1.5 angstrom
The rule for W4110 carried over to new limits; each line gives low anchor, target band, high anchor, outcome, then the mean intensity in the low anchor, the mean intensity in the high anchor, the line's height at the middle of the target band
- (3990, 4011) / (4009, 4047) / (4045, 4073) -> 1.8 angstrom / 20.2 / 19.4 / 19.8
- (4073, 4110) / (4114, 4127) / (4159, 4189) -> 0.4 angstrom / 18.9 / 18.5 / 18.7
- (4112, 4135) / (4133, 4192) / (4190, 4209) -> -3.9 angstrom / 18.5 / 15.9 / 17.2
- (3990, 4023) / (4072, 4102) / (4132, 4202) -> -0.8 angstrom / 19.5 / 18.1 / 18.8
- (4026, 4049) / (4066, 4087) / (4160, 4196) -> -1.0 angstrom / 19.1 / 18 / 18.8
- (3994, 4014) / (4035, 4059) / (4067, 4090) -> 0.6 angstrom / 19.6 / 19.4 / 19.5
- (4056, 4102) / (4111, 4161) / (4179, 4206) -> -1.3 angstrom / 19.5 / 16.6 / 18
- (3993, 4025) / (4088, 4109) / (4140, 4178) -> 0.4 angstrom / 19.2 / 18.8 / 19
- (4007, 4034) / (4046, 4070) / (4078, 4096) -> 0.0 angstrom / 19.1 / 19.3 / 19.2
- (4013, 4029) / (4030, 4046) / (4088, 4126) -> -0.5 angstrom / 18.7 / 18.1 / 18.6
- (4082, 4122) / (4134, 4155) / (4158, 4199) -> -1.1 angstrom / 18.3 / 17.9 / 18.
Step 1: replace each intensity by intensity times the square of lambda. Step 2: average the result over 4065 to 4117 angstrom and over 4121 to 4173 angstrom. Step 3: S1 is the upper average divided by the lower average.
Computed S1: 1.04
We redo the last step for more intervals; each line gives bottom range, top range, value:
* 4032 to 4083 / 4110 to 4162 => 0.99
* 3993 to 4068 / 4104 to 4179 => 1.02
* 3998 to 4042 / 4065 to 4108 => 1.03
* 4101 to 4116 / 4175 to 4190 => 1.06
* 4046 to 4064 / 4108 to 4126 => 0.96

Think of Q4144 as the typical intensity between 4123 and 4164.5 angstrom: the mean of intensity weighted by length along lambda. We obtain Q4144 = 18.9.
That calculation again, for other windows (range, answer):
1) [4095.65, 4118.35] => 18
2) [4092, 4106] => 18.7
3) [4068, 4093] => 19.4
